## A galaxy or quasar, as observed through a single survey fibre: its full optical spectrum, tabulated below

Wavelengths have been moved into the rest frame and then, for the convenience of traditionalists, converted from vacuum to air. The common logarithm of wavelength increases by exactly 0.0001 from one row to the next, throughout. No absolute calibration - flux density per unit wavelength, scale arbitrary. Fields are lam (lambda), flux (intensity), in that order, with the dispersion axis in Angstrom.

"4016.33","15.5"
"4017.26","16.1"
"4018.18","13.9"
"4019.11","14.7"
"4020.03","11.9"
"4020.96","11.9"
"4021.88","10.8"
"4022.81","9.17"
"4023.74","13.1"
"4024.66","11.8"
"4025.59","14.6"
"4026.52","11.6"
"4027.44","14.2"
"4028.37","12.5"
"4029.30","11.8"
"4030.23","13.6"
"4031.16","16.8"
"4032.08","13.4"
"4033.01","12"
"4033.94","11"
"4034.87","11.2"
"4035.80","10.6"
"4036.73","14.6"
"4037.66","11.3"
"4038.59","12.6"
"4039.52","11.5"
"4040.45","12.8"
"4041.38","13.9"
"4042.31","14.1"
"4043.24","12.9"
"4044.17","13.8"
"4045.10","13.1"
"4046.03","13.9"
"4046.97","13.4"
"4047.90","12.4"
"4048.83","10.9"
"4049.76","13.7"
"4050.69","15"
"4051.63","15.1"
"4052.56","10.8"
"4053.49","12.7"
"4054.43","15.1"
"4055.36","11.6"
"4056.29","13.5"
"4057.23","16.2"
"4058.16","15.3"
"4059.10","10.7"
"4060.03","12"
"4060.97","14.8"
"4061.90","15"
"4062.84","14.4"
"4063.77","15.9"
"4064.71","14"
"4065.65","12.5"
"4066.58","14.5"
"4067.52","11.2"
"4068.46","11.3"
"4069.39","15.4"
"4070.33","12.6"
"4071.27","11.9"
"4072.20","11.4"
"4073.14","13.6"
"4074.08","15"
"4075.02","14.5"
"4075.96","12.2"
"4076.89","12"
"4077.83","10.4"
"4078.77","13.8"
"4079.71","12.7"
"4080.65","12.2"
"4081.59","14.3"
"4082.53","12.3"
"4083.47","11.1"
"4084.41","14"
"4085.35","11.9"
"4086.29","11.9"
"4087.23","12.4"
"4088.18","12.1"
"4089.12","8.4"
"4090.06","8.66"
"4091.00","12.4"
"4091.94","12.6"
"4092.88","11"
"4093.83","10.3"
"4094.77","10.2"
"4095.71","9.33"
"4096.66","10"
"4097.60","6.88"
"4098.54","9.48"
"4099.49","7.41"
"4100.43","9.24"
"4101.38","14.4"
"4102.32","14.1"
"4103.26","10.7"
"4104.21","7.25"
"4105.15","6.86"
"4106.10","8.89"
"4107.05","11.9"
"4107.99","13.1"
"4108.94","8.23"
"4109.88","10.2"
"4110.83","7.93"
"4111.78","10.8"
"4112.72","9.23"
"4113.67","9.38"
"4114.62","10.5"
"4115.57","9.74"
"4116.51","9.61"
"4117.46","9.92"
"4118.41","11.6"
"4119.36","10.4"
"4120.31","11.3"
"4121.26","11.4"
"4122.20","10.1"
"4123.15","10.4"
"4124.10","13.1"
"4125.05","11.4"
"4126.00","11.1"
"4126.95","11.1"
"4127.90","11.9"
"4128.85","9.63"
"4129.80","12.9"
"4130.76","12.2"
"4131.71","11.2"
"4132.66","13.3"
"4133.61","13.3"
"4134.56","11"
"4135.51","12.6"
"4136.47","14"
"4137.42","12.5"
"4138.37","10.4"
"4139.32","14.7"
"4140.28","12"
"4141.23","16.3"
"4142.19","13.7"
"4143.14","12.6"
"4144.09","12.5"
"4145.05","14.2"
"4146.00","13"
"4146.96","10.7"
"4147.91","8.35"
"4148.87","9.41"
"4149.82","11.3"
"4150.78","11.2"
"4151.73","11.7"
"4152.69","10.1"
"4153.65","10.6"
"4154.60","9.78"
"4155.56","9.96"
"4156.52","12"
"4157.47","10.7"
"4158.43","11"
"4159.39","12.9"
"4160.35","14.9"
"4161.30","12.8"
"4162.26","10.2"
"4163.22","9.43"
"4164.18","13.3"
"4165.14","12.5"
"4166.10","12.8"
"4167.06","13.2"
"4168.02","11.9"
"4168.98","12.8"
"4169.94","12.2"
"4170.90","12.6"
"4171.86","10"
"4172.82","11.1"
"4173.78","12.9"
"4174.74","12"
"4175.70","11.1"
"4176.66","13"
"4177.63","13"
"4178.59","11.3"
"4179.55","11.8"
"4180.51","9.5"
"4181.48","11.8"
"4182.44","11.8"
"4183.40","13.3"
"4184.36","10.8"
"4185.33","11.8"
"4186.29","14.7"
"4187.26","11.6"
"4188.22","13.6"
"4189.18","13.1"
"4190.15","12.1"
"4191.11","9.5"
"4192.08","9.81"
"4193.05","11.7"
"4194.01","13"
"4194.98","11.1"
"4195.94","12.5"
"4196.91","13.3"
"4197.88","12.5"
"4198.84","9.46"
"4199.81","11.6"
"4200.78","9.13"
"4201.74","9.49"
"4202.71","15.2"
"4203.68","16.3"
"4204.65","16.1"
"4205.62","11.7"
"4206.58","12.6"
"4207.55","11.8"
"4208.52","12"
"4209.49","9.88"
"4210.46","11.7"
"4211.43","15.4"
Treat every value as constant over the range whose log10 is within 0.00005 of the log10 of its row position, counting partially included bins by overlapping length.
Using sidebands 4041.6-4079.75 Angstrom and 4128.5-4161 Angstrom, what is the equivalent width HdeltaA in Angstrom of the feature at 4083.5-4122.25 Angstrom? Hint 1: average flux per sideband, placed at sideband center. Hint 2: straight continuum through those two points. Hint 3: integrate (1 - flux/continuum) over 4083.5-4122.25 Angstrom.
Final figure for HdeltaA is 6.9 Angstrom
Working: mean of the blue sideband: 13.3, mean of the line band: 10.4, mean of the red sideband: 12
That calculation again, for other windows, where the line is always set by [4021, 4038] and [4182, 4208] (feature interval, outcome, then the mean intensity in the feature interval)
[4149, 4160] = 1.1 Angstrom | 11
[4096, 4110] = 2.8 Angstrom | 9.9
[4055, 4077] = -1.8 Angstrom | 13.4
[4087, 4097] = 1.4 Angstrom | 10.6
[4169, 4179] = 0.2 Angstrom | 12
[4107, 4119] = 2.2 Angstrom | 10.1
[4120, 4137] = 0.7 Angstrom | 11.8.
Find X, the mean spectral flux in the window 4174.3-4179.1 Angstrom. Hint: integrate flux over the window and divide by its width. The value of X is 12.1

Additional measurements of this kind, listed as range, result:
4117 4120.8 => 10.8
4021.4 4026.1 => 11.9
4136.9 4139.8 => 12.6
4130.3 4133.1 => 12.2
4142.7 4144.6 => 12.6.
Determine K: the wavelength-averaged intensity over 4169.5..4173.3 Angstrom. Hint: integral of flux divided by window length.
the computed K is 11.5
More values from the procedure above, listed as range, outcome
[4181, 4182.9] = 11.8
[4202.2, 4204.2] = 15.6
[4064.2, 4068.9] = 12.7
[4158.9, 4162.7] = 12.7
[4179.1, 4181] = 10.6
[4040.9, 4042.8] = 14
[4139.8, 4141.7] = 14.1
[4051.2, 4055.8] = 13.1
